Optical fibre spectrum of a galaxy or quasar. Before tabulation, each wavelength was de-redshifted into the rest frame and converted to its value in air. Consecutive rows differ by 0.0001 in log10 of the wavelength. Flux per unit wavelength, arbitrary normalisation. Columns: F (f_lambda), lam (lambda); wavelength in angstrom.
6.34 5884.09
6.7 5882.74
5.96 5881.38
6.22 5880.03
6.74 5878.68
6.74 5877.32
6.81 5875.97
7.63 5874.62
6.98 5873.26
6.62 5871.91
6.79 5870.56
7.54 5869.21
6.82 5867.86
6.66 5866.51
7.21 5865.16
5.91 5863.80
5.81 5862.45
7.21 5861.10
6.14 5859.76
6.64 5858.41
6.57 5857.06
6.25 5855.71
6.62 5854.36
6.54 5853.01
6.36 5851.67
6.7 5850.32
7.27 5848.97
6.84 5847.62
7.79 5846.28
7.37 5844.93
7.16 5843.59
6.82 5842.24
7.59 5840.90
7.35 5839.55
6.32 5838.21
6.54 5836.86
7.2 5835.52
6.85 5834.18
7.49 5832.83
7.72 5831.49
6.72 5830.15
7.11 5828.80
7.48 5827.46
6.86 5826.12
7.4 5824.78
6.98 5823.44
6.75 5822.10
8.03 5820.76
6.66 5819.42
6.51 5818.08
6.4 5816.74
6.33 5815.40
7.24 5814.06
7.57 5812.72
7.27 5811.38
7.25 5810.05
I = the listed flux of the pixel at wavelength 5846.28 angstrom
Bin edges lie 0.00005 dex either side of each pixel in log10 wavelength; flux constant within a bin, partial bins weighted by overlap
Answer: 7.79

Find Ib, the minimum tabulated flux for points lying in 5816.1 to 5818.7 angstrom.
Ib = 6.4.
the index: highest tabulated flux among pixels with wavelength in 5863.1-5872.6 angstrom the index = 7.54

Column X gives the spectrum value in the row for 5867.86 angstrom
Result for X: 6.82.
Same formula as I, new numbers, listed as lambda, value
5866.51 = 6.66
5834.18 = 6.85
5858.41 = 6.64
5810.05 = 7.25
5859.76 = 6.14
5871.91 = 6.62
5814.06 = 7.24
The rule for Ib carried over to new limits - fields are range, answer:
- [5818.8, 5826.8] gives 6.66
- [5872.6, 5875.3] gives 6.98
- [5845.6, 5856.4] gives 6.25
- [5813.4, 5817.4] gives 6.33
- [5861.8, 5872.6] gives 5.81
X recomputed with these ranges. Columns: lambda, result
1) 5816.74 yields 6.4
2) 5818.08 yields 6.51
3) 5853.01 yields 6.54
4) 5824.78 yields 7.4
